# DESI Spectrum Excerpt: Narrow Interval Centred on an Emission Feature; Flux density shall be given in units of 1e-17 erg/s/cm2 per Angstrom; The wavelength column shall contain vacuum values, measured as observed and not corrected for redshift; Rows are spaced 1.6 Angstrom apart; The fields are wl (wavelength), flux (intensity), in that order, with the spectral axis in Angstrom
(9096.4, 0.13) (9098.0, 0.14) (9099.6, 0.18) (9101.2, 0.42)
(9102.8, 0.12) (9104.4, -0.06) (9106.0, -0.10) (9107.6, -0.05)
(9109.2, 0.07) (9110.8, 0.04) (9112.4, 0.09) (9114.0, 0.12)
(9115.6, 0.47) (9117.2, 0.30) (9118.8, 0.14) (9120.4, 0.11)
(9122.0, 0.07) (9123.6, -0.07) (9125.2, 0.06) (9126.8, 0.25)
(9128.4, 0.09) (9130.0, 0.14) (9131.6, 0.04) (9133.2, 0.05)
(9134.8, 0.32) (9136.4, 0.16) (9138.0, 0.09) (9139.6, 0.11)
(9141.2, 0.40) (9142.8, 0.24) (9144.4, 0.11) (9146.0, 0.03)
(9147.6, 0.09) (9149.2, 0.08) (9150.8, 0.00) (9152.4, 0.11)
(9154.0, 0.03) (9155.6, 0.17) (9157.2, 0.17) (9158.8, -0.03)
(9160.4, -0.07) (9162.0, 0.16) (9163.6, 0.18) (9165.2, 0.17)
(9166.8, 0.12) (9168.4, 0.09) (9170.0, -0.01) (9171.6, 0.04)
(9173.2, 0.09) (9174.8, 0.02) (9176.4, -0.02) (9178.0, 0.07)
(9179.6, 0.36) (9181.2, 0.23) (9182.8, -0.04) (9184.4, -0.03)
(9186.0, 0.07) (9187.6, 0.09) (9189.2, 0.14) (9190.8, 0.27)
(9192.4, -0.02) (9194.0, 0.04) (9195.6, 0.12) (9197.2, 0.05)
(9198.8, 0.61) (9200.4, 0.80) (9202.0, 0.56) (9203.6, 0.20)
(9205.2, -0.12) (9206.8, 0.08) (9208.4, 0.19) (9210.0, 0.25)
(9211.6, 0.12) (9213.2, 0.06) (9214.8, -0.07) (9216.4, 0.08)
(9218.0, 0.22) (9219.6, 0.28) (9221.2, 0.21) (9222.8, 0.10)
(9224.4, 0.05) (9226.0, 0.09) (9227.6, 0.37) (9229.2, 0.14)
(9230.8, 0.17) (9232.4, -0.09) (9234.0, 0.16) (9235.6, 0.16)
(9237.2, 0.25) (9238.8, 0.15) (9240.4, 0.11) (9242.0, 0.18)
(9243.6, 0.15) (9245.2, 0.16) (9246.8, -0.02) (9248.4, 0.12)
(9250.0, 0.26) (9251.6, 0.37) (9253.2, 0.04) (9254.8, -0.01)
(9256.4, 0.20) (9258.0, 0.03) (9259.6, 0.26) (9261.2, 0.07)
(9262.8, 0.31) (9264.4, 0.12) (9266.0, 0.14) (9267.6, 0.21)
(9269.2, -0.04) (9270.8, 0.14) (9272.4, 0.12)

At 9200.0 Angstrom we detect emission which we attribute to H-gamma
